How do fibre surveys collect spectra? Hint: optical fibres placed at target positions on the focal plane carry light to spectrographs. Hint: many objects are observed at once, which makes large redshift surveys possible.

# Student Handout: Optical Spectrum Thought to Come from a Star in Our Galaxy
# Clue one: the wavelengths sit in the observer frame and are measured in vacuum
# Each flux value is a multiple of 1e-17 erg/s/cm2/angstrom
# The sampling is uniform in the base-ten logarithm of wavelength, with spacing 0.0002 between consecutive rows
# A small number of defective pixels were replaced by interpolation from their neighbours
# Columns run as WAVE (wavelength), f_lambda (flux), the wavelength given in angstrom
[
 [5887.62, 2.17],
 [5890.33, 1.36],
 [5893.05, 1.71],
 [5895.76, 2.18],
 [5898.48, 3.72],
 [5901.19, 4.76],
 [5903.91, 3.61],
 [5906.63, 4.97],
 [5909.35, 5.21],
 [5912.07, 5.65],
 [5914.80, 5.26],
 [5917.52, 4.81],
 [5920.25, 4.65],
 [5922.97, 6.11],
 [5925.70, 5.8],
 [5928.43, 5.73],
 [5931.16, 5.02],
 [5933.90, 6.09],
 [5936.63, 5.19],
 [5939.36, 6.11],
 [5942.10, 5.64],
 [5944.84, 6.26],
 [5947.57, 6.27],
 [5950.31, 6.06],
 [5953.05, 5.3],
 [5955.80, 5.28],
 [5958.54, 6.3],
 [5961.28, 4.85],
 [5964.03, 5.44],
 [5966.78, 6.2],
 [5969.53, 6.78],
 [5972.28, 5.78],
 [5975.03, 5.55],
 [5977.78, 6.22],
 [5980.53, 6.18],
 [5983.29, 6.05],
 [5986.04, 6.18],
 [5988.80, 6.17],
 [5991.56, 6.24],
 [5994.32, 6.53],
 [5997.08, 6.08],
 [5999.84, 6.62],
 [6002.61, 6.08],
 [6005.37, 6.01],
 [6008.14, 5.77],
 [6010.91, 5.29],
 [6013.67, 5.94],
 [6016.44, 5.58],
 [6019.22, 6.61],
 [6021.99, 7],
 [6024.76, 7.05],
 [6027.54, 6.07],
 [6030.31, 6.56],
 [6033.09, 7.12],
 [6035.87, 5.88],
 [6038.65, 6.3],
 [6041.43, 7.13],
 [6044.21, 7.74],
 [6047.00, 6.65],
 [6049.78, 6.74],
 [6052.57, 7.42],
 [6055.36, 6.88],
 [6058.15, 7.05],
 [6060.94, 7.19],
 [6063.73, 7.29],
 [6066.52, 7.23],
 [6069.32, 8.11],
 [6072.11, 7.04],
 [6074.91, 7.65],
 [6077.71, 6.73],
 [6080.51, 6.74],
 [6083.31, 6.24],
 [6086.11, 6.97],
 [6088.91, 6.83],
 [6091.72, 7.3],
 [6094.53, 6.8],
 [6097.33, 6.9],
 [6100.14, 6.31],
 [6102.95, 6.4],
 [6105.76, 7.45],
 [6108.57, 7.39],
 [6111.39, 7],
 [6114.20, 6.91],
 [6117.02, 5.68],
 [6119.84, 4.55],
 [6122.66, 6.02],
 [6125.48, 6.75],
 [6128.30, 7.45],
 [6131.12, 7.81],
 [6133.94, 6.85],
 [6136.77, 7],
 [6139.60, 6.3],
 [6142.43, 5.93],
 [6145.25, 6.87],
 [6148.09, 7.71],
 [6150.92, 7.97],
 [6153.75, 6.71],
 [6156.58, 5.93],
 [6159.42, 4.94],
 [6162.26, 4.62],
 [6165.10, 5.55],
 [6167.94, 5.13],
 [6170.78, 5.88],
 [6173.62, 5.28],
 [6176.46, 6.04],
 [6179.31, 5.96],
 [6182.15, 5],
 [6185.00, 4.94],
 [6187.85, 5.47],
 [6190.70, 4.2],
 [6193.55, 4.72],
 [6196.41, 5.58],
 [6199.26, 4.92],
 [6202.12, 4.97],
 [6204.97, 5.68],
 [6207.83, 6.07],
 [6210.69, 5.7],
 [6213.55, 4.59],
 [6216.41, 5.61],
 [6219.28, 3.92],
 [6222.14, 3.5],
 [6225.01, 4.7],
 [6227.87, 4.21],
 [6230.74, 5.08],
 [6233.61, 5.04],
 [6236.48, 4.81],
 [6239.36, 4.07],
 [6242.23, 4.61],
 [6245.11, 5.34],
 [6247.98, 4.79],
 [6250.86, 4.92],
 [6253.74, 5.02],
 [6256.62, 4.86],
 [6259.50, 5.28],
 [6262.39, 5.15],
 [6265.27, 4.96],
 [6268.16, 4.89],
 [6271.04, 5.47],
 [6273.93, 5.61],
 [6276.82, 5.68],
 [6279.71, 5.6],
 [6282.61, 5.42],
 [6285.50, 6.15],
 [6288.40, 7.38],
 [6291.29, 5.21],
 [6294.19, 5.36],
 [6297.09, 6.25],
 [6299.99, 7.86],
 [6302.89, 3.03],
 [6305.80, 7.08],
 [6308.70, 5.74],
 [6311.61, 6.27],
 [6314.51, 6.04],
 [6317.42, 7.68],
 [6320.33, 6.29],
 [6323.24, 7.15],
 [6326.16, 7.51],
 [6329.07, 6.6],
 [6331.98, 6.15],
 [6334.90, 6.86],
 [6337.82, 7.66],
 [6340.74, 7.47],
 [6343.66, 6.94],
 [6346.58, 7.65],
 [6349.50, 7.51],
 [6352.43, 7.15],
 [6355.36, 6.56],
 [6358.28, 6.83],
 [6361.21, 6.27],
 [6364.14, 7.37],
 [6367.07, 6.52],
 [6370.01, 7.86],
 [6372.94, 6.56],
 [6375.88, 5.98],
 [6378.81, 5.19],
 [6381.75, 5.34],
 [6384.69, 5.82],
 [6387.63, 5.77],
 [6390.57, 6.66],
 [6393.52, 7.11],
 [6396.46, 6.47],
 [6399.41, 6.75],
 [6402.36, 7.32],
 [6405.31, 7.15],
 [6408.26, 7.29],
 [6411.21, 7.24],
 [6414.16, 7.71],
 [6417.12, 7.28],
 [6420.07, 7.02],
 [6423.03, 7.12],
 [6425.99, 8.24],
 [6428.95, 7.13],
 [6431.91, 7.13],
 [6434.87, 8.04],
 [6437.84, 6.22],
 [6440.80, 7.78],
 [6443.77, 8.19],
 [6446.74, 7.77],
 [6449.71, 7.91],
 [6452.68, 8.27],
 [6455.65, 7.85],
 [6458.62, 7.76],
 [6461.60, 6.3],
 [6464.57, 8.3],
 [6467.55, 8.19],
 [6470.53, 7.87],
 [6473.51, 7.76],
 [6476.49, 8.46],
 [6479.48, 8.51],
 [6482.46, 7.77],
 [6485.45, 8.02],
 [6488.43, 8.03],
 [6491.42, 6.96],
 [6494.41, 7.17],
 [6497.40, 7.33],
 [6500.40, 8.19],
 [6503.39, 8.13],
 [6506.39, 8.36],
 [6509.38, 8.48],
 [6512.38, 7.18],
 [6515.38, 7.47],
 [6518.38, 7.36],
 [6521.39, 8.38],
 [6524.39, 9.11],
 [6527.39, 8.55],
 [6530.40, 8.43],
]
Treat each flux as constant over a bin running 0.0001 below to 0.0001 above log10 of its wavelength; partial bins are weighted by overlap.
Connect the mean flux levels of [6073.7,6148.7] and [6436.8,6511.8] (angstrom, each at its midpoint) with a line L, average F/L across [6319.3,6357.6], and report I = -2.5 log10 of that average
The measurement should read 0.06 mag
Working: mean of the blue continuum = 6.75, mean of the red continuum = 7.83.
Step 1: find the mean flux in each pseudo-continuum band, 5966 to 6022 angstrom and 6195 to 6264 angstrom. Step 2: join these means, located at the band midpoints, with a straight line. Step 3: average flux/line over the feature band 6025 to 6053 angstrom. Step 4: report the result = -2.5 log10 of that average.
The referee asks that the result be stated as -0.15 mag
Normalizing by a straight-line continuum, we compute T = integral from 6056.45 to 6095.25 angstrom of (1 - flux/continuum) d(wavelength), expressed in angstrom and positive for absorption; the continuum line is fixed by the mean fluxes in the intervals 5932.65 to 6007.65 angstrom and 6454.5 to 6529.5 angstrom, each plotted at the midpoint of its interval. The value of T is -4.4 angstrom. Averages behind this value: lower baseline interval 5.98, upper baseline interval 7.9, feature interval 7.09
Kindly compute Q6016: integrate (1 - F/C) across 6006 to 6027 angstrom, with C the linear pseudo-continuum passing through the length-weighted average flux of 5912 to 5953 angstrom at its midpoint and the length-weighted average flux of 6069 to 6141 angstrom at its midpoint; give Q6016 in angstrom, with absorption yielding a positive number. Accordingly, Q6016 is 0.1 angstrom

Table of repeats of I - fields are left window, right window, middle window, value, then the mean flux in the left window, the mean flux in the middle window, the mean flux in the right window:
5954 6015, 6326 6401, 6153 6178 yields 0.14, 5.97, 5.54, 6.7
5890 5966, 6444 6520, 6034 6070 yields -0.23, 5.04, 7.03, 7.82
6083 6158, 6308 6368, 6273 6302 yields 0.14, 6.75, 6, 6.89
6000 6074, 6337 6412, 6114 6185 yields 0.09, 6.69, 6.15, 6.77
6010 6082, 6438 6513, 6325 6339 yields 0.09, 6.82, 6.93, 7.84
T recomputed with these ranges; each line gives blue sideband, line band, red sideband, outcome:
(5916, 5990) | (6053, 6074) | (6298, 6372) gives -4.1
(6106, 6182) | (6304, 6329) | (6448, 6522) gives 1.5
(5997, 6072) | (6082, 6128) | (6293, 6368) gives 0.4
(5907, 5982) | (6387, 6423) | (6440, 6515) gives 2.6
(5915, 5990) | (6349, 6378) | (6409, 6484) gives 2.2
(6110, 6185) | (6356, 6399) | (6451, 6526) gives 5.4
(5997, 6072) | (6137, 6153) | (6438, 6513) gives 0.0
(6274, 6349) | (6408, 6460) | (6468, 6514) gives -0.9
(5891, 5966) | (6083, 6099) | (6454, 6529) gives -2.6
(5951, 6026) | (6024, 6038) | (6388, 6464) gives -0.8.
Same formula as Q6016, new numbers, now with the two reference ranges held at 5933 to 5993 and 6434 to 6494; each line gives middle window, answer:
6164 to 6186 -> 4.02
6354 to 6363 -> 0.98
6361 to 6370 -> 0.55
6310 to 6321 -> 0.99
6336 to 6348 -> -0.14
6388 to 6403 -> 1.54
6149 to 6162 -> 0.69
